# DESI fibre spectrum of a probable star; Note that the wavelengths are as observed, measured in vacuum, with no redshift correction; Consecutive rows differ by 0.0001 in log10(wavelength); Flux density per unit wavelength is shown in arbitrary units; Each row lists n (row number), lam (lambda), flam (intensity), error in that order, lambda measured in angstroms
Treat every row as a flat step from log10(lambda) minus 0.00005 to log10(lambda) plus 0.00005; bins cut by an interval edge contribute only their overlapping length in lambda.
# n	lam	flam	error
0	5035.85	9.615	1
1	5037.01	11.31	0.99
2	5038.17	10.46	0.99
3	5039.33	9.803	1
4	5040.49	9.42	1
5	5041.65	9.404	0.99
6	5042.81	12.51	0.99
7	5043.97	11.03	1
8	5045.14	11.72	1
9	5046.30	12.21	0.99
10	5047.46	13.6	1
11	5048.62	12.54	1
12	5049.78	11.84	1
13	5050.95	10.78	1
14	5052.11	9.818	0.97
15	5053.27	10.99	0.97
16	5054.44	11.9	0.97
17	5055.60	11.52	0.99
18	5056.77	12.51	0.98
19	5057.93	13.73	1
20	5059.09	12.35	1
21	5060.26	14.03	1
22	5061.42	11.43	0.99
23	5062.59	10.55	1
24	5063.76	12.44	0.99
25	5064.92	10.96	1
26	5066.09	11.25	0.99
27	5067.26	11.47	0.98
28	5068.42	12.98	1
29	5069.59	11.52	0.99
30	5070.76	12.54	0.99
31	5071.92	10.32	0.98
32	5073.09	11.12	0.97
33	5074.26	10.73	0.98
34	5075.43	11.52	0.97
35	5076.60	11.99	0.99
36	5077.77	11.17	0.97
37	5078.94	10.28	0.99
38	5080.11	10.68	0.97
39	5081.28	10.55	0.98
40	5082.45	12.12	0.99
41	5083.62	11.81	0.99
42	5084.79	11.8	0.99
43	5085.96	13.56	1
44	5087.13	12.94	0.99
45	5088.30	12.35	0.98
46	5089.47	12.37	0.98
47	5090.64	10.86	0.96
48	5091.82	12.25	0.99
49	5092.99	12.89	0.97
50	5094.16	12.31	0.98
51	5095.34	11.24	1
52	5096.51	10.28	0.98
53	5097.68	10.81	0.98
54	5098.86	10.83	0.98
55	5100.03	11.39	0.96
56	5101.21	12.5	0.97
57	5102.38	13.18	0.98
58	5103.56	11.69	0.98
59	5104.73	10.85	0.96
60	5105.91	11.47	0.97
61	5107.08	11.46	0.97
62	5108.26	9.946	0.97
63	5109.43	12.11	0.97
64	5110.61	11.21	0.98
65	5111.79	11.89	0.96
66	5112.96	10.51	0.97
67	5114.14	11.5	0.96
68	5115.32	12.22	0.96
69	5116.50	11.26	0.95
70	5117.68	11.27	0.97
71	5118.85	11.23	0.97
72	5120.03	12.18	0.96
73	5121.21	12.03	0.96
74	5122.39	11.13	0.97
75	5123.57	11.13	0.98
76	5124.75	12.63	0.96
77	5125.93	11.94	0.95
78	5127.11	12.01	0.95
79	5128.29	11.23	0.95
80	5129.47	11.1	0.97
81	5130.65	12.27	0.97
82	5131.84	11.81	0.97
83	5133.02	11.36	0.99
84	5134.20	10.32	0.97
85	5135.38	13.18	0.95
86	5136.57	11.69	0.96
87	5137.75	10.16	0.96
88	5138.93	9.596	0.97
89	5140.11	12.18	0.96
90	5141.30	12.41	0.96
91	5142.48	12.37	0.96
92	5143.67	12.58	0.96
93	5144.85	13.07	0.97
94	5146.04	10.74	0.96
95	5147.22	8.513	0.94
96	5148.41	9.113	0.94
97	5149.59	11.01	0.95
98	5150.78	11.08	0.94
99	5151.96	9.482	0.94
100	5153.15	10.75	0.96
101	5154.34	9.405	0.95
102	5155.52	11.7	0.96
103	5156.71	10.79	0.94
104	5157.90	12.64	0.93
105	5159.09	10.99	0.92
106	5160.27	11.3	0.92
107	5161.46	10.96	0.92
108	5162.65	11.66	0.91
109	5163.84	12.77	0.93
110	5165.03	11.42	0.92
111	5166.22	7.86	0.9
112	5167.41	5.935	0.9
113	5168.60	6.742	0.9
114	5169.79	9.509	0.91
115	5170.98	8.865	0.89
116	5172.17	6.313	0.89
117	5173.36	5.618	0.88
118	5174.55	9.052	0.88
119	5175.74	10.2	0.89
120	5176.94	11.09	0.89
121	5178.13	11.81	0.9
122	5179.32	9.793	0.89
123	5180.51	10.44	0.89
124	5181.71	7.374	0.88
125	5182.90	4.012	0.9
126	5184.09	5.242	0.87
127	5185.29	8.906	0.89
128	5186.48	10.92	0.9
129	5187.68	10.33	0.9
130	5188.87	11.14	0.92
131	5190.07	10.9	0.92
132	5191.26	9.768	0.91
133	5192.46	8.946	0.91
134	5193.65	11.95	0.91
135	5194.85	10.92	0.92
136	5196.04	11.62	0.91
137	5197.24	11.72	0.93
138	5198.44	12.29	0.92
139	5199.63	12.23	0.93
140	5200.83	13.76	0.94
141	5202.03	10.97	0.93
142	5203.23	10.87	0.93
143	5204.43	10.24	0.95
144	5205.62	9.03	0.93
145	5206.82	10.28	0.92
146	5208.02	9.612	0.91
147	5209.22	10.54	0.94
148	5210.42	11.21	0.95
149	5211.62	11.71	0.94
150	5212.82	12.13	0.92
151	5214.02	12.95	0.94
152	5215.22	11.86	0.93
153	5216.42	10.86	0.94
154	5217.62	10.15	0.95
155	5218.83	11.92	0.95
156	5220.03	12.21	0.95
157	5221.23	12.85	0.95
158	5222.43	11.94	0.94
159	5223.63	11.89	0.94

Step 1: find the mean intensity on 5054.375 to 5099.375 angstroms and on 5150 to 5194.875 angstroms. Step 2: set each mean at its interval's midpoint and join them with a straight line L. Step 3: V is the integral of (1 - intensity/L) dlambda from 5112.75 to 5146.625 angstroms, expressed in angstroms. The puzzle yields -3.3 angstroms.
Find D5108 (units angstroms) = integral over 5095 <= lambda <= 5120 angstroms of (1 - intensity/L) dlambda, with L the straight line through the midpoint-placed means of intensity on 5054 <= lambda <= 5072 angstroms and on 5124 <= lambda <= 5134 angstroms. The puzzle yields 0.90 angstroms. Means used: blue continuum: 12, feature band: 11.4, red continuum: 11.7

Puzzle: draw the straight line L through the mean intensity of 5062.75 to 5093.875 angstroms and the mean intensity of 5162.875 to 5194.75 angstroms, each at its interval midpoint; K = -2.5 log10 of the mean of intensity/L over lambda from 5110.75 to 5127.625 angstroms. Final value -0.09 mag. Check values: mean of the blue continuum 11.7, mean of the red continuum 9.17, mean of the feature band 11.6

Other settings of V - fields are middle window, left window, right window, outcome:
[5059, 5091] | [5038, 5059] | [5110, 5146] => -0.5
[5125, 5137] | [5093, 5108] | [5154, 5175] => -1.2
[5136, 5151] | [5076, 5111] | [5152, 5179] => -1.0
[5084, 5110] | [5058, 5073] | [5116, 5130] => -0.1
